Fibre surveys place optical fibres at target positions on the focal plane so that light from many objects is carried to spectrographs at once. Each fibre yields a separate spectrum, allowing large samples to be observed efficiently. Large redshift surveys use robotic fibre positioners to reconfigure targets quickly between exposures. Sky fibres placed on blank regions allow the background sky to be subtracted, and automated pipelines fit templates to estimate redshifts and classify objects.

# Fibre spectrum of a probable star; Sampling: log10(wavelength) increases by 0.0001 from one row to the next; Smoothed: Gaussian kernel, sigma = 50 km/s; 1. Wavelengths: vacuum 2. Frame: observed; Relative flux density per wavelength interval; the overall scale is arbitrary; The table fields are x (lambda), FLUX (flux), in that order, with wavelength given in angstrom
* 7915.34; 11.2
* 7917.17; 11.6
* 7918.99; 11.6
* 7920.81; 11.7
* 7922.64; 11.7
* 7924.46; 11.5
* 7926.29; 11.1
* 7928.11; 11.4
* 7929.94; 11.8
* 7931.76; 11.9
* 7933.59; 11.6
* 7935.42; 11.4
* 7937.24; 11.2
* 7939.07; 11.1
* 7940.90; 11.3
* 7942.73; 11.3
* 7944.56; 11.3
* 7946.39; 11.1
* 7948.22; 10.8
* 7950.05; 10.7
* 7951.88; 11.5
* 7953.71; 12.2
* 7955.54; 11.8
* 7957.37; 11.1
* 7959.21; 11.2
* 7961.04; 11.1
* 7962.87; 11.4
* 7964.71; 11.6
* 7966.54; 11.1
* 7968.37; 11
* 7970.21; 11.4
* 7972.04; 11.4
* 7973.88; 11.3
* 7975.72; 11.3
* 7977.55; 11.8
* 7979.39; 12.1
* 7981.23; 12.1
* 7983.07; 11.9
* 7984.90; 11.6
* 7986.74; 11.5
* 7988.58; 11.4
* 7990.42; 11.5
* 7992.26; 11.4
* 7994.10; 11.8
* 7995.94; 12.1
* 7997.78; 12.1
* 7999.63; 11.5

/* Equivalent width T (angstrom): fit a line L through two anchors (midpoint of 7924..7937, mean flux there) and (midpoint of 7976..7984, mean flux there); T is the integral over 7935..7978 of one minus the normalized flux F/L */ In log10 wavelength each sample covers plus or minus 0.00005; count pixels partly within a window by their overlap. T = 1.6 angstrom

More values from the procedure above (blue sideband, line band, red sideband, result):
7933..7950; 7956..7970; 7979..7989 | 0.30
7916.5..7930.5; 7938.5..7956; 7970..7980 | 0.37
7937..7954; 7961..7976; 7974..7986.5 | 0.35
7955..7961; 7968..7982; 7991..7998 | -0.03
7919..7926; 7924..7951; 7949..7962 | 0.44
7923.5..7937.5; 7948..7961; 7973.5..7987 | 0.31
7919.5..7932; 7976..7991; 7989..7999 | -0.01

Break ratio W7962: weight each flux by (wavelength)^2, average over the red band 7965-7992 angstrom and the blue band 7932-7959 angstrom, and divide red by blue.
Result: 1.03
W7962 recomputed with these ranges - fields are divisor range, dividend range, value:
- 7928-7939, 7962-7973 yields 0.99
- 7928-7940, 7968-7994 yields 1.02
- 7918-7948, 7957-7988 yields 1.01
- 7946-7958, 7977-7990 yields 1.05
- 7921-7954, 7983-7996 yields 1.03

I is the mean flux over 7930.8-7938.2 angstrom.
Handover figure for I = 11.5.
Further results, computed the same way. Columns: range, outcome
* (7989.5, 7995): 11.6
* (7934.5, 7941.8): 11.3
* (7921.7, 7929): 11.4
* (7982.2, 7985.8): 11.8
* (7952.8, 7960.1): 11.6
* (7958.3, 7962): 11.2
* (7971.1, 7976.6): 11.3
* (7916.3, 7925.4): 11.6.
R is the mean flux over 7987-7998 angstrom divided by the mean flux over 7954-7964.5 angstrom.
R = 1.03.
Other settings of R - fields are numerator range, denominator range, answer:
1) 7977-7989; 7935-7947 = 1.05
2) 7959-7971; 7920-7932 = 0.97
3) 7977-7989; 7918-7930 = 1.02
